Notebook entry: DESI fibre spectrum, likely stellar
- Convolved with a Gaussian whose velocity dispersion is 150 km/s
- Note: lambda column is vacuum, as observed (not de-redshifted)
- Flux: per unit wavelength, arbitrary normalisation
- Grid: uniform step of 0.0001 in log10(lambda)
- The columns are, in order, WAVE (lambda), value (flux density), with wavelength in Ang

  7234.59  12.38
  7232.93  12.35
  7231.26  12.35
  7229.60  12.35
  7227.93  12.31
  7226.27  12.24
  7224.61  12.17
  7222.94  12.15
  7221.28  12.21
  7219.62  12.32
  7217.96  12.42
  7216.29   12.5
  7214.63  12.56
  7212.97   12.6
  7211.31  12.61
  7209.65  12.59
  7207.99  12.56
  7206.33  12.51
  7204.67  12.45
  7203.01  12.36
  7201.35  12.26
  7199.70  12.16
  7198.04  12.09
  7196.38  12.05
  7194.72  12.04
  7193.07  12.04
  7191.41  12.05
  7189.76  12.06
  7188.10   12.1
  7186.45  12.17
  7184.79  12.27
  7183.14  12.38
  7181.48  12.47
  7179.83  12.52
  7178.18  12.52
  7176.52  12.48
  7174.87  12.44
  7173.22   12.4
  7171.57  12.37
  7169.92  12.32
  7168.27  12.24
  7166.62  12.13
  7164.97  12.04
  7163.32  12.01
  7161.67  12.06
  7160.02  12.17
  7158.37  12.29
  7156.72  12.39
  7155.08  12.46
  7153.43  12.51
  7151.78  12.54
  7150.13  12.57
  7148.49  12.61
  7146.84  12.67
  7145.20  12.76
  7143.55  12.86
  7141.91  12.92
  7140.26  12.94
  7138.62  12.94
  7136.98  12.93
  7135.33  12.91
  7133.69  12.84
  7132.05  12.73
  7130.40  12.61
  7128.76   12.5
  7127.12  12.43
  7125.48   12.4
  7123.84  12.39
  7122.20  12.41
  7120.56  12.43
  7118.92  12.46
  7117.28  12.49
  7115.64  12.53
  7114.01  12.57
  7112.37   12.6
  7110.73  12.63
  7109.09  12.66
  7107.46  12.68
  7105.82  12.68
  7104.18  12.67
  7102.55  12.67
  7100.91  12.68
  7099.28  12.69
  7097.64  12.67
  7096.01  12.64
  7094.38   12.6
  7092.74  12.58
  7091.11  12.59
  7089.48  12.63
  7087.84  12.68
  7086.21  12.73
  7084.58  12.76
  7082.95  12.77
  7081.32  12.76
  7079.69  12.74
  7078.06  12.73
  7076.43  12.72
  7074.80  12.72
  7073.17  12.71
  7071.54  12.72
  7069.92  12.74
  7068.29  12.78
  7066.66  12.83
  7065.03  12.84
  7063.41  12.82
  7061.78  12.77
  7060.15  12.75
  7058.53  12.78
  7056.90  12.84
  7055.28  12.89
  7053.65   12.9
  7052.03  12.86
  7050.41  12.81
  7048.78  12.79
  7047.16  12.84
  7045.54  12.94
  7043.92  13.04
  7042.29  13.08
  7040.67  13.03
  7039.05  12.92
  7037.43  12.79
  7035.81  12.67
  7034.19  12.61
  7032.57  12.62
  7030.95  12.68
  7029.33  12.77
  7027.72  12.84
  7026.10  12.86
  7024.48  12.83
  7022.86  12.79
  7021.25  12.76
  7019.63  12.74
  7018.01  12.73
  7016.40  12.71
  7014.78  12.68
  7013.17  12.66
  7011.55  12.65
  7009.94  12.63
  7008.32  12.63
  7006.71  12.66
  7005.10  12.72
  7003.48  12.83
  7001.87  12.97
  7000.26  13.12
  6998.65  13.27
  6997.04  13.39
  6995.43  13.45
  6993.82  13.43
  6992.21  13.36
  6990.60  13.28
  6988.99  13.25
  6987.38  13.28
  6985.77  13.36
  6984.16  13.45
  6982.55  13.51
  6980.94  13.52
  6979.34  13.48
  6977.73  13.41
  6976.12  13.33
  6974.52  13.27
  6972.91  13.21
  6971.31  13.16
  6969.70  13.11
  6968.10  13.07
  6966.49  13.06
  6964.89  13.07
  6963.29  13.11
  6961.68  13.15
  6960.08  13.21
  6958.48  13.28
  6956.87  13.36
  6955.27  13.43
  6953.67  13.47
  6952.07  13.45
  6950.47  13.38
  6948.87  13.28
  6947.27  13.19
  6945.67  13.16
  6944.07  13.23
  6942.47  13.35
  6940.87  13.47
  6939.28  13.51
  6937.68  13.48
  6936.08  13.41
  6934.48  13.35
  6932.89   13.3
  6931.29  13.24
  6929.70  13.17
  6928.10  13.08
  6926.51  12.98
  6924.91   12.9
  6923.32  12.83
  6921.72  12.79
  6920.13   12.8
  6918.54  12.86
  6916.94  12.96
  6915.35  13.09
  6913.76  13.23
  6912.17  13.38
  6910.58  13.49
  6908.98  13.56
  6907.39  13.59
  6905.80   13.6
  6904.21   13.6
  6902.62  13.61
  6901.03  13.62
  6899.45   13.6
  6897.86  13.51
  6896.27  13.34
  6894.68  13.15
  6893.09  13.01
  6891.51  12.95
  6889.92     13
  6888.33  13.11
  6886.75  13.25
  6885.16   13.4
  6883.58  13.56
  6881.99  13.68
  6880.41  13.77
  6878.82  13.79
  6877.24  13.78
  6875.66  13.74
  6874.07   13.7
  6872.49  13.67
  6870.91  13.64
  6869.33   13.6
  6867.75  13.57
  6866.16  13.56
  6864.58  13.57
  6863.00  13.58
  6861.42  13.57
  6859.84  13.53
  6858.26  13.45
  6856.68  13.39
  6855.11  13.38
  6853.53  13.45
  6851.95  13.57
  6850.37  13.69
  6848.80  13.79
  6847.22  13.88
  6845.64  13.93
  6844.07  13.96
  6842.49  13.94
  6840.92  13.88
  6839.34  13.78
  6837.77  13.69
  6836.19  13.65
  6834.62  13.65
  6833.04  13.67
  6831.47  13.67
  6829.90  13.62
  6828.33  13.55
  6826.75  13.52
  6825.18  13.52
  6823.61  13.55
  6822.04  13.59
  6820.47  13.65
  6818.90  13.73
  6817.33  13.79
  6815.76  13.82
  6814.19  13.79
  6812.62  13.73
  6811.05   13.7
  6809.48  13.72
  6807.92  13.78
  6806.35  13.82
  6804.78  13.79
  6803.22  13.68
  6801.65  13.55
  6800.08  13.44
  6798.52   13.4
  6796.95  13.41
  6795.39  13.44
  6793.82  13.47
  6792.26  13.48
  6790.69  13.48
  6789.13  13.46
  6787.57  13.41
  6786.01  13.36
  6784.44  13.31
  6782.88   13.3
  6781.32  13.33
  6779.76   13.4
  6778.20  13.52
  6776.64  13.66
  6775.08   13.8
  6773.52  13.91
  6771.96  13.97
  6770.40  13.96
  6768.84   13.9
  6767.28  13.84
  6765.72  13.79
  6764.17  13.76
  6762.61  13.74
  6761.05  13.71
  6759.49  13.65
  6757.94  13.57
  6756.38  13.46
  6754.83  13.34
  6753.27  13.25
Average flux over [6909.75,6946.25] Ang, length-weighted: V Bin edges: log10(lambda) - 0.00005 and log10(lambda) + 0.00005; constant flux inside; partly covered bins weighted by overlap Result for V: 13.2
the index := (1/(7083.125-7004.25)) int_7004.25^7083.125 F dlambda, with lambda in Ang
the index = 12.8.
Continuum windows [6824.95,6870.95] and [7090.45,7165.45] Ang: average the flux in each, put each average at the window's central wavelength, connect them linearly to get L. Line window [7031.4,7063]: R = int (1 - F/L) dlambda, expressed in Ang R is 0.1 Ang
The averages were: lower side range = 13.6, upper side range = 12.6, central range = 12.8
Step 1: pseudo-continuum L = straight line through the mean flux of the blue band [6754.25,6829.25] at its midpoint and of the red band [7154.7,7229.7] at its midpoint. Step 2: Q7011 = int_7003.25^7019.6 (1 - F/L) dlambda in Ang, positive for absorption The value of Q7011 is 0.26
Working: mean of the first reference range 13.6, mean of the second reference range 12.3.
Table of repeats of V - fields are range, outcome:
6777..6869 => 13.6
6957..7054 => 13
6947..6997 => 13.3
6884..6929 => 13.2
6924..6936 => 13.2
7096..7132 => 12.6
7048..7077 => 12.8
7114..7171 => 12.5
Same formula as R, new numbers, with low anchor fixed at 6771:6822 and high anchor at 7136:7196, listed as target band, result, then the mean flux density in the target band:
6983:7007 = -0.5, 13.2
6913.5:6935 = 0.2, 13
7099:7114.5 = -0.1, 12.7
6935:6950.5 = -0.3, 13.3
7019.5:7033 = 0.1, 12.8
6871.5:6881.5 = -0.3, 13.7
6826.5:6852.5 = -0.5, 13.7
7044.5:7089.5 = -0.2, 12.8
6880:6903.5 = -0.1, 13.4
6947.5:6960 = -0.3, 13.4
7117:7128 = 0.1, 12.4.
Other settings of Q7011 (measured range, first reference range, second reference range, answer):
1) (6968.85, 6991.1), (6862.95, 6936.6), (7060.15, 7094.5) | -0.44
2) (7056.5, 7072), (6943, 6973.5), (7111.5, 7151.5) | 0.10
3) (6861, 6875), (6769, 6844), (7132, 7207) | -0.19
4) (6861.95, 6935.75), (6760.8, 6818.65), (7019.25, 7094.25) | -0.42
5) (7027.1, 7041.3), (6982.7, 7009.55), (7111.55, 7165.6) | 0.24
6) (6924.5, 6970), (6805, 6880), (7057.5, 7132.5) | -0.02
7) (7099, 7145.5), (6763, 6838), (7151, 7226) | -0.44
